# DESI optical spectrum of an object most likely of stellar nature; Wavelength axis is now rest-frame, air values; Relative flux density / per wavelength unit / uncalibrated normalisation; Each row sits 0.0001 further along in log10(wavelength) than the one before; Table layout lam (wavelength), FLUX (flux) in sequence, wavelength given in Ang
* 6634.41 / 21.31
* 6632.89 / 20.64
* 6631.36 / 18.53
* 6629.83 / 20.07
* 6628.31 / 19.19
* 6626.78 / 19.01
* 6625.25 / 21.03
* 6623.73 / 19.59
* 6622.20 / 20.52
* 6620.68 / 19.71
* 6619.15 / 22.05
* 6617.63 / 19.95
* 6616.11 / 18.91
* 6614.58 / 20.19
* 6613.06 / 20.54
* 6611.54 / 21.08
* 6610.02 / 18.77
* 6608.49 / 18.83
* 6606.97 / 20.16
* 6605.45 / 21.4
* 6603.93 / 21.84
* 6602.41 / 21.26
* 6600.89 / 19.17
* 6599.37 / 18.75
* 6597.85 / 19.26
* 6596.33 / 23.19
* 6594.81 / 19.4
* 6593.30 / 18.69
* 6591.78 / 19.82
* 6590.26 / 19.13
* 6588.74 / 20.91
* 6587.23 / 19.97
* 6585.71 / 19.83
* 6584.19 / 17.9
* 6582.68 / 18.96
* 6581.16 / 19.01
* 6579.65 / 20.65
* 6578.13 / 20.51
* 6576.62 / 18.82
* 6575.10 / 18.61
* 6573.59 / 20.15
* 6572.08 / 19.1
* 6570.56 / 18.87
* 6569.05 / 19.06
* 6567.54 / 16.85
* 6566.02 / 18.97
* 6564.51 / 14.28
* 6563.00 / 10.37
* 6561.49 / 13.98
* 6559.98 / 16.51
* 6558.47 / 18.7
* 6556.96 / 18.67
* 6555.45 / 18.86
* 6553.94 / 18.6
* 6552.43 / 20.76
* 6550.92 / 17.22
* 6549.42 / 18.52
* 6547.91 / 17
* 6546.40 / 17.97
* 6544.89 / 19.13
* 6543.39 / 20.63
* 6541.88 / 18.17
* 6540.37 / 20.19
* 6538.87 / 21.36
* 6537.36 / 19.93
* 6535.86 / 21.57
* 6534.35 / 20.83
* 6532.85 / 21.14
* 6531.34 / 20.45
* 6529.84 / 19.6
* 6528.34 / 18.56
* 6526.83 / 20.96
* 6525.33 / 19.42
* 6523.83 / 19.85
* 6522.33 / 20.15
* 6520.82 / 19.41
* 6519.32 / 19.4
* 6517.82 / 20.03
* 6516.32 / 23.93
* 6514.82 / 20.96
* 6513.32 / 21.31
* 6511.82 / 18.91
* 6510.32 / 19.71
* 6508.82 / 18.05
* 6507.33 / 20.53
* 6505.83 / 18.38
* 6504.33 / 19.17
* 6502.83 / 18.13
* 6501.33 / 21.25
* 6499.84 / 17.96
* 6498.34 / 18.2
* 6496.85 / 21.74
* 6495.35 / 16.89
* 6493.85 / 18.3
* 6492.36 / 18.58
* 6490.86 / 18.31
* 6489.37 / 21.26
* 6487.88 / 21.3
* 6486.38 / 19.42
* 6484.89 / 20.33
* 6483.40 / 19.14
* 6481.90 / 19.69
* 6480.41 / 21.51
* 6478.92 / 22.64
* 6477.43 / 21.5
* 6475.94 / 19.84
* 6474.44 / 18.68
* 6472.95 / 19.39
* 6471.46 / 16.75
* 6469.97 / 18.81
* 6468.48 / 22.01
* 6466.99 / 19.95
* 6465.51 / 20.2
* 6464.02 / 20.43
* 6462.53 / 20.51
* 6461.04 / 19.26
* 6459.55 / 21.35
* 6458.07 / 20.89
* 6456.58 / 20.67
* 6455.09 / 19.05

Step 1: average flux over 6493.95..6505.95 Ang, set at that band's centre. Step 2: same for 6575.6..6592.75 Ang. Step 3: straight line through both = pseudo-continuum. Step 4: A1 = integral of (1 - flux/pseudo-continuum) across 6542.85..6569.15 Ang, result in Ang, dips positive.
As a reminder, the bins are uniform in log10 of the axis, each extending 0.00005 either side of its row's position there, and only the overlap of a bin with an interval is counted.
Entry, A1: 2.52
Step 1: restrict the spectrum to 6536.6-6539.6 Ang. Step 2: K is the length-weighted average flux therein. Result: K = 20.6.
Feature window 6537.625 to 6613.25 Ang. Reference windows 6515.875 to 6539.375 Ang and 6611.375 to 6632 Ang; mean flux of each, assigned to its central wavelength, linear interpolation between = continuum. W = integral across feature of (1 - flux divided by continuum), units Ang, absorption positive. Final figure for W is 4.4 Ang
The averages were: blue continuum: 20.4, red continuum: 20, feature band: 19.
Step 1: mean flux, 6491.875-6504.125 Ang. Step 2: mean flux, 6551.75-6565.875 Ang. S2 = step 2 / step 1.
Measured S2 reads 0.89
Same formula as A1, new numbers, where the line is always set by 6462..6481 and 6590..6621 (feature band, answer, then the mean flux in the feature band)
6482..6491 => 0.0 Ang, 20.1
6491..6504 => 0.8 Ang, 18.9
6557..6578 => 2.9 Ang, 17.4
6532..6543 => -0.2 Ang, 20.4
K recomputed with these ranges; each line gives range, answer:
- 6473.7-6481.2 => 20.8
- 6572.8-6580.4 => 19.7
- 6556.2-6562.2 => 17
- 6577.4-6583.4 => 19.8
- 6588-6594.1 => 19.6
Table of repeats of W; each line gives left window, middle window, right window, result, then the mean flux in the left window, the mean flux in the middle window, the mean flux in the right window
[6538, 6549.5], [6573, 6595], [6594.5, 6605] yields 0.68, 19.2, 19.5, 20.5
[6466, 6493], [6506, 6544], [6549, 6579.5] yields -2.65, 20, 20.2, 17.9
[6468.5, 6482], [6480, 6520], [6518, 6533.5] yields 0.47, 20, 19.7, 19.9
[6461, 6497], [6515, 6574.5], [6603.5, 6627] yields 3.13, 19.8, 19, 20.2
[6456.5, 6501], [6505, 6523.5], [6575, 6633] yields -0.18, 19.9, 20.1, 19.9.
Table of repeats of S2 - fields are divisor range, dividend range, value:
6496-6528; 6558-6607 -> 0.95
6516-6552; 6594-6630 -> 1.02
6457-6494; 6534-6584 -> 0.93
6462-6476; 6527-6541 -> 1.04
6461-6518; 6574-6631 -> 1.00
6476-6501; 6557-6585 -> 0.90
